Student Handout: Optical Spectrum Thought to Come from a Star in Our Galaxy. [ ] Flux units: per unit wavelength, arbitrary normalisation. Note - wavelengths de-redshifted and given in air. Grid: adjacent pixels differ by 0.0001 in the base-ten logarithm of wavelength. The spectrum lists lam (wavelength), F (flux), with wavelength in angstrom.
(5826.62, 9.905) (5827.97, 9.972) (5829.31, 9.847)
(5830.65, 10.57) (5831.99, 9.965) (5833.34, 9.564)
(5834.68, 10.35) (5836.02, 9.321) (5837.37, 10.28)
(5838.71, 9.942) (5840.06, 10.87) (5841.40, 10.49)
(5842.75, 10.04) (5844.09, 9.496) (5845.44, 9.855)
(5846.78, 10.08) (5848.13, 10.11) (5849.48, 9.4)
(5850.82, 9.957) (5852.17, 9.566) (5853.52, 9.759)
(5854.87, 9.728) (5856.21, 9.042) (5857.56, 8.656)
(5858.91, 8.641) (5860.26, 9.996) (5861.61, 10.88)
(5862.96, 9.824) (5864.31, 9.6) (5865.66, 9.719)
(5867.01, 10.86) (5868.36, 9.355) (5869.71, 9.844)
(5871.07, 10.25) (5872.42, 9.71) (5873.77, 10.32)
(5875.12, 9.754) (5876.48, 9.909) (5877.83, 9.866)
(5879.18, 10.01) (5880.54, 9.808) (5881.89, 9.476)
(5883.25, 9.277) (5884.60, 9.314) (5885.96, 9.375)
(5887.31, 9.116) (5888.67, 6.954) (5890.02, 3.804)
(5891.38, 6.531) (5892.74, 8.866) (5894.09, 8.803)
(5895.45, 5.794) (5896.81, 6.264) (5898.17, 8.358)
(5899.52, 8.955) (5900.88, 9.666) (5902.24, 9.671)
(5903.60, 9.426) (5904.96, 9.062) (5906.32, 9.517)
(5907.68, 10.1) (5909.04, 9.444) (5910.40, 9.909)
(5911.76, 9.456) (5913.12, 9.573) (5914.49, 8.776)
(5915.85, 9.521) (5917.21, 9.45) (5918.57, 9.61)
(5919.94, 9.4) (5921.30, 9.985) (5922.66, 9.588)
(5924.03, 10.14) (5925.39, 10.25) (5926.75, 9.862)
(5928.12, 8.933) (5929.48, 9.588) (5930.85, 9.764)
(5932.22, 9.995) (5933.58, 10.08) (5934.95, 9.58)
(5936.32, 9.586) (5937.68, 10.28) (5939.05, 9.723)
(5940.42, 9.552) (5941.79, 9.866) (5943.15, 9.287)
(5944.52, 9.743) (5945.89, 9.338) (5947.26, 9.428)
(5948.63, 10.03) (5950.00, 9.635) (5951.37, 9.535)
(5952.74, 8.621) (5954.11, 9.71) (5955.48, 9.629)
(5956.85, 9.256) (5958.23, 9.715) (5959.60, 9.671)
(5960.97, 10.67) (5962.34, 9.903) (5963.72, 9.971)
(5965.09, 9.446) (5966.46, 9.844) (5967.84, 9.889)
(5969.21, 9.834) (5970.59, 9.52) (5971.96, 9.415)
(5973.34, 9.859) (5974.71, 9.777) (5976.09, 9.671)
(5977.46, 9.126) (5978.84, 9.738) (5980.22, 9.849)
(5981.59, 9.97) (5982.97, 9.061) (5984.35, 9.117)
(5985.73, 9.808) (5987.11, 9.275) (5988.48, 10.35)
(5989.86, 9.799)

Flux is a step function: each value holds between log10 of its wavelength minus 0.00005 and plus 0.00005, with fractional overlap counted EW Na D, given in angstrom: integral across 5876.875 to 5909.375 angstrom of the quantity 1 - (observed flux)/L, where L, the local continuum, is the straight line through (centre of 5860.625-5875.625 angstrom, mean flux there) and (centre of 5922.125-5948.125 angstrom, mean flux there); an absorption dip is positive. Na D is 4.1 angstrom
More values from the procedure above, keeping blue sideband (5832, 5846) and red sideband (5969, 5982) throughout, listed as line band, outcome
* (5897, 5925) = 1.1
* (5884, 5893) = 2.0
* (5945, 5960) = 0.3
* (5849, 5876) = 0.6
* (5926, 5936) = 0.1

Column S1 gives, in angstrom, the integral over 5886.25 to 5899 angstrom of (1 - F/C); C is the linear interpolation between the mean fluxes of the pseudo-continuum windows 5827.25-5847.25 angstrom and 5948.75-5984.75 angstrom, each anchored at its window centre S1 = 3.4 angstrom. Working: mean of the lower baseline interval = 10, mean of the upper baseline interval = 9.64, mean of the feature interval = 7.26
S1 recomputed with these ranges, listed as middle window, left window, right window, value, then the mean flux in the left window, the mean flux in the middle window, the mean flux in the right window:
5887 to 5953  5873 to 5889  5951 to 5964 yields 2.9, 9.49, 9.16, 9.66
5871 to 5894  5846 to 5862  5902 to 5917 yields 1.5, 9.63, 8.92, 9.49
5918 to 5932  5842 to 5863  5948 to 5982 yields 0.0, 9.69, 9.72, 9.69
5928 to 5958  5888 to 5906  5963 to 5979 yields -2.1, 7.89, 9.61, 9.67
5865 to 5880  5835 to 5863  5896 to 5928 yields -0.5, 9.81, 9.96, 9.37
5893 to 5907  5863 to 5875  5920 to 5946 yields 1.8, 9.94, 8.56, 9.75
